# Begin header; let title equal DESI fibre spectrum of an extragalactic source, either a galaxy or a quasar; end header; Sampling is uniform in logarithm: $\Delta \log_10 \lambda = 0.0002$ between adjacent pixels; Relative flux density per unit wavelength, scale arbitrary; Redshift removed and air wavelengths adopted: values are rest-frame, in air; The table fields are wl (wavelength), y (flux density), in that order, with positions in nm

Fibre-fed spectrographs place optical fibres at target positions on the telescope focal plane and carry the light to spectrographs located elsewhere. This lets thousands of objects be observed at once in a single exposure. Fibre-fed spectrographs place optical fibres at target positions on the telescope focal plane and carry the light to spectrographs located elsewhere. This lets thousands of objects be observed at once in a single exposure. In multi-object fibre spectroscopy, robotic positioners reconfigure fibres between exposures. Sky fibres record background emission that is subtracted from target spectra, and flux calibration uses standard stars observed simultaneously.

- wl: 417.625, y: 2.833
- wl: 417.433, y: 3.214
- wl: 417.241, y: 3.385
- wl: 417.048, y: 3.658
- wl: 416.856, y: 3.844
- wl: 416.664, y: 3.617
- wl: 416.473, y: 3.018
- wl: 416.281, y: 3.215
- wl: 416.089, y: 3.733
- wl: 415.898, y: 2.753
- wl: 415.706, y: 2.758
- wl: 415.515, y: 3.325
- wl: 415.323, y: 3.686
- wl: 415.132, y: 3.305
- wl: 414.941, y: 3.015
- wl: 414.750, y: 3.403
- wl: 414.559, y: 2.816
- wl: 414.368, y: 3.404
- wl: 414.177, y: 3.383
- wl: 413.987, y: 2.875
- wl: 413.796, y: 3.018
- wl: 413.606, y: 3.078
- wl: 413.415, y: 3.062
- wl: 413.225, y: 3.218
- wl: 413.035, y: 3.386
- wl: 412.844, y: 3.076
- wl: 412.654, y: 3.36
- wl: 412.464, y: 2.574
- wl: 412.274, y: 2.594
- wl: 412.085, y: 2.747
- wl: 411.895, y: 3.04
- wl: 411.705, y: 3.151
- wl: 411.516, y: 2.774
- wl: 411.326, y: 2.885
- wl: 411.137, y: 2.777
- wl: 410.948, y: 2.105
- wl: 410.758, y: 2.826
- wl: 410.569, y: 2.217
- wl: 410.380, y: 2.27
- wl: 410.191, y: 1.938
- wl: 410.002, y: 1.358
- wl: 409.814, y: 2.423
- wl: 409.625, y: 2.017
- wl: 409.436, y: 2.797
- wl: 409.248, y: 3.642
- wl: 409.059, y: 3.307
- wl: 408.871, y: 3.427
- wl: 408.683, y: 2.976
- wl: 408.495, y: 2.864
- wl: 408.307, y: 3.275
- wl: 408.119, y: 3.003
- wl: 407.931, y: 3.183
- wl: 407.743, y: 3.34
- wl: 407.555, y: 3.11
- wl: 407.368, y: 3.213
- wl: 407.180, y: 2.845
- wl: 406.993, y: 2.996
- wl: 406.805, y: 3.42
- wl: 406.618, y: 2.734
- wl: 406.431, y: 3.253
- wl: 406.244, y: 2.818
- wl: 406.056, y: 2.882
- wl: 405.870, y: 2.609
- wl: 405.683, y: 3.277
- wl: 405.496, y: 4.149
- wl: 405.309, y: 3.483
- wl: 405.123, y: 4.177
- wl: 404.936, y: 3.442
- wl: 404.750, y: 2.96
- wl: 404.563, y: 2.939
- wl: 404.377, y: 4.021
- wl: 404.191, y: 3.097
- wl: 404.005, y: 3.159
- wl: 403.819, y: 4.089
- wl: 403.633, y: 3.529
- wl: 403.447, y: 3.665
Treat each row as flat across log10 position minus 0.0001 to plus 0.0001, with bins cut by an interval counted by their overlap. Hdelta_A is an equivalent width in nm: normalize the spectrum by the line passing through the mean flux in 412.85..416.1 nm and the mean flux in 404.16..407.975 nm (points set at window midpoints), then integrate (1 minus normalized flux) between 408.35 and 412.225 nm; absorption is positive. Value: 0.63 nm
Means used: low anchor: 3.24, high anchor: 3.17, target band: 2.68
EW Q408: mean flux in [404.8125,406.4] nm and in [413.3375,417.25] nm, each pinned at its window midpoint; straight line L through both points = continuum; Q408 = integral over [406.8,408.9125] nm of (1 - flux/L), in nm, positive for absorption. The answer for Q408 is 0.13 nm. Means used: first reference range 3.34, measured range 3.12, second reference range 3.25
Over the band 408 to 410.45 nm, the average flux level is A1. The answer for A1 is 2.72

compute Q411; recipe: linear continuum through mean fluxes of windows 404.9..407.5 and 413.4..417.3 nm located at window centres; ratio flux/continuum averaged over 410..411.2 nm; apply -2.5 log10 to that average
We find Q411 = 0.39 mag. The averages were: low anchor 3.23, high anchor 3.26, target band 2.26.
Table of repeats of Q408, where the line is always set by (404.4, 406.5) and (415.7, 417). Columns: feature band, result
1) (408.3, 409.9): 0.17 nm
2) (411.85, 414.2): 0.21 nm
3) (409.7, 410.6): 0.35 nm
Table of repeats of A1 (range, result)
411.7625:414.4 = 3.05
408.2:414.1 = 2.81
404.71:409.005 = 3.2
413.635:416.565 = 3.18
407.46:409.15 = 3.17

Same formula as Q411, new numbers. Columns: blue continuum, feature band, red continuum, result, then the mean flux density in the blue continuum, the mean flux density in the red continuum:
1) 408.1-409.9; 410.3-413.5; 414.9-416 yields 0.08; 2.97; 3.15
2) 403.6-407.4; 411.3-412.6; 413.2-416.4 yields 0.13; 3.29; 3.18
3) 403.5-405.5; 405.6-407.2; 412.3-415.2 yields 0.15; 3.53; 3.12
